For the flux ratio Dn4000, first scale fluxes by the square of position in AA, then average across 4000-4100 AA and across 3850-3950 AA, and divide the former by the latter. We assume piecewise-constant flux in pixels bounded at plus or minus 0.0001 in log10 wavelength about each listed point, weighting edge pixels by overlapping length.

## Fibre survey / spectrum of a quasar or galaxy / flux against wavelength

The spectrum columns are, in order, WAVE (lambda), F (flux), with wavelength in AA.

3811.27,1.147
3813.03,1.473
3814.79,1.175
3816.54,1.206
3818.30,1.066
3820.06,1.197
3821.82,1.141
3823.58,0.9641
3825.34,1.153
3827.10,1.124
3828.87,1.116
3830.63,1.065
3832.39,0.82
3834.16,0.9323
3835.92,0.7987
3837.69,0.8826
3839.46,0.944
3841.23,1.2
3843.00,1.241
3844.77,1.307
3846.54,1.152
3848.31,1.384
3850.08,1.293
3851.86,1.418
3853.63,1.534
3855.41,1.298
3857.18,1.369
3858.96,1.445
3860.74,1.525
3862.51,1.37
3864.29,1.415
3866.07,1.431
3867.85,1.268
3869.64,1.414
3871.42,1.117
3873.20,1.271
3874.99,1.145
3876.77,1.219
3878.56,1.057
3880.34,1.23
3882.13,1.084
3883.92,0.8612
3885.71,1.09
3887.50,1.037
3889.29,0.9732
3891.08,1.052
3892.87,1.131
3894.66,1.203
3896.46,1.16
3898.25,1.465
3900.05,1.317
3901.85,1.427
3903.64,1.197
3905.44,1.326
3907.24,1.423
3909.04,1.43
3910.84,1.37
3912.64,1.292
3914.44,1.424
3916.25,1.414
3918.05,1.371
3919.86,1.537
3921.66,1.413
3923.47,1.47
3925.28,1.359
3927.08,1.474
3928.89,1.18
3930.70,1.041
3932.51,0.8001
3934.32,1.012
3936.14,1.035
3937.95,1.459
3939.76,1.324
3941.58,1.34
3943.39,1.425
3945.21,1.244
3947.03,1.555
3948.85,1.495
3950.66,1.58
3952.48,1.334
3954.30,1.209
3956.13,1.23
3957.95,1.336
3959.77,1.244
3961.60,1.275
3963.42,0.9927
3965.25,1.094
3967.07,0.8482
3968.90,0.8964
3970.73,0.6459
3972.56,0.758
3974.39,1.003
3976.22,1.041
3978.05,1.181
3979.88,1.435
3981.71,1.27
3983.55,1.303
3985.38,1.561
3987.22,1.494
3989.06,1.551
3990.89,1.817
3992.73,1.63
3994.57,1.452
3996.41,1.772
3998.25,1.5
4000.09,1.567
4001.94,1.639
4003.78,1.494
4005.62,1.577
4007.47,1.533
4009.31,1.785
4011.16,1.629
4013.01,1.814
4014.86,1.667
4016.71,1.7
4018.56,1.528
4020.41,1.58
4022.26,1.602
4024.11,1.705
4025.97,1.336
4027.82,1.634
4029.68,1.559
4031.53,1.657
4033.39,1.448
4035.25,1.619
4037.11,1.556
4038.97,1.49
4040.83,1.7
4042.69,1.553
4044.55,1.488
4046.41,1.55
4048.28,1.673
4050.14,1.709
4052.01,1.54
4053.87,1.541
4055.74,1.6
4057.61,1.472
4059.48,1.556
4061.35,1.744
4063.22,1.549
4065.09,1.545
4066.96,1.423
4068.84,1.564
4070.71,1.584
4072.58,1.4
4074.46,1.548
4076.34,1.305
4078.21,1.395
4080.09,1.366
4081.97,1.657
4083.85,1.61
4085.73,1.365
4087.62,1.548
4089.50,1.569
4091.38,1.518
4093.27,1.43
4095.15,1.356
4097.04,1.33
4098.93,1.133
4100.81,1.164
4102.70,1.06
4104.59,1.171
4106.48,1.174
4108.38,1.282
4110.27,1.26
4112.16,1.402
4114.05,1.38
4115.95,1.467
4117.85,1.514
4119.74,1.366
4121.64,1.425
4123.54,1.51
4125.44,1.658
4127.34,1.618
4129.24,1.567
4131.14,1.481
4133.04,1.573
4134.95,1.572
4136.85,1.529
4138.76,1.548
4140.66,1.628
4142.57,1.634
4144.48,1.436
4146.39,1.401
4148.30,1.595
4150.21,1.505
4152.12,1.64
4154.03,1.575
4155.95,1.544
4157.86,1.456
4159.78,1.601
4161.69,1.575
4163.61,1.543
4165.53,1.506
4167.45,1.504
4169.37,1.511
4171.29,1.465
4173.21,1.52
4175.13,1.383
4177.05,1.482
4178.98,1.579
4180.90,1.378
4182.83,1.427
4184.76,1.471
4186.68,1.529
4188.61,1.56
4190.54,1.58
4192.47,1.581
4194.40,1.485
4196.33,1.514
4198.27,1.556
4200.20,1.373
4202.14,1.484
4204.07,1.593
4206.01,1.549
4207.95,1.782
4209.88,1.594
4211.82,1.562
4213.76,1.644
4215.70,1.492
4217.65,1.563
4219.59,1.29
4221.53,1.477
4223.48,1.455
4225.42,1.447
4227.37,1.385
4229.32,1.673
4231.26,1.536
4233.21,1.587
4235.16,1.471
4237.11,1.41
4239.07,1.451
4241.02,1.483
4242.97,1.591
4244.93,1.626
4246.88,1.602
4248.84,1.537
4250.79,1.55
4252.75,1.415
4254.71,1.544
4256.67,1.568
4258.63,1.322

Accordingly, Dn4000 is 1.29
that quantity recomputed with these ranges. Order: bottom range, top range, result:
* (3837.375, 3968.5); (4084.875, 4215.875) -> 1.33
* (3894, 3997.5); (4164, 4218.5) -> 1.33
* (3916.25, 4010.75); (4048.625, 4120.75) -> 1.15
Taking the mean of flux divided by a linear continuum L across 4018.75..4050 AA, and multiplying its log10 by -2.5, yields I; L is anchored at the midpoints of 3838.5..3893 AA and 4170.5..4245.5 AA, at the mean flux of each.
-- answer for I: -0.15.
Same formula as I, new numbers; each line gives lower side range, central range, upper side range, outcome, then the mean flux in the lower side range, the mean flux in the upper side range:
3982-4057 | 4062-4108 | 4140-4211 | 0.11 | 1.59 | 1.53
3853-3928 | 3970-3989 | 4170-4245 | 0.14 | 1.29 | 1.51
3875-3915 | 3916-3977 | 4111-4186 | 0.05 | 1.21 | 1.51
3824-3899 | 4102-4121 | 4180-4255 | 0.09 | 1.19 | 1.52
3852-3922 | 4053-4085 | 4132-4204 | -0.06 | 1.29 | 1.52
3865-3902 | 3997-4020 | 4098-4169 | -0.22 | 1.18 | 1.46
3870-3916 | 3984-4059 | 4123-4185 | -0.16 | 1.22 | 1.53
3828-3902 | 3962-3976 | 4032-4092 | 0.45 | 1.2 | 1.54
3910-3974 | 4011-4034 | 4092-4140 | -0.22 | 1.24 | 1.4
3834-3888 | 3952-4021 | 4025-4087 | 0.04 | 1.22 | 1.54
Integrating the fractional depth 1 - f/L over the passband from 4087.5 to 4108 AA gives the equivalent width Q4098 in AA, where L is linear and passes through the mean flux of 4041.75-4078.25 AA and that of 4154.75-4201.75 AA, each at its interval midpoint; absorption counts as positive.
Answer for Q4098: 3.0 AA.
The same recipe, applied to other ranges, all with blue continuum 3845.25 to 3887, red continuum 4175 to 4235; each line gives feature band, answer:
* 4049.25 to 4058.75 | -1.1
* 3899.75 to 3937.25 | 0.3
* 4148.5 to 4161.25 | -0.6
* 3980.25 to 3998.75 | -2.3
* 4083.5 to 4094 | -0.5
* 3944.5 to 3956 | -0.5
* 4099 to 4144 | 0.9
